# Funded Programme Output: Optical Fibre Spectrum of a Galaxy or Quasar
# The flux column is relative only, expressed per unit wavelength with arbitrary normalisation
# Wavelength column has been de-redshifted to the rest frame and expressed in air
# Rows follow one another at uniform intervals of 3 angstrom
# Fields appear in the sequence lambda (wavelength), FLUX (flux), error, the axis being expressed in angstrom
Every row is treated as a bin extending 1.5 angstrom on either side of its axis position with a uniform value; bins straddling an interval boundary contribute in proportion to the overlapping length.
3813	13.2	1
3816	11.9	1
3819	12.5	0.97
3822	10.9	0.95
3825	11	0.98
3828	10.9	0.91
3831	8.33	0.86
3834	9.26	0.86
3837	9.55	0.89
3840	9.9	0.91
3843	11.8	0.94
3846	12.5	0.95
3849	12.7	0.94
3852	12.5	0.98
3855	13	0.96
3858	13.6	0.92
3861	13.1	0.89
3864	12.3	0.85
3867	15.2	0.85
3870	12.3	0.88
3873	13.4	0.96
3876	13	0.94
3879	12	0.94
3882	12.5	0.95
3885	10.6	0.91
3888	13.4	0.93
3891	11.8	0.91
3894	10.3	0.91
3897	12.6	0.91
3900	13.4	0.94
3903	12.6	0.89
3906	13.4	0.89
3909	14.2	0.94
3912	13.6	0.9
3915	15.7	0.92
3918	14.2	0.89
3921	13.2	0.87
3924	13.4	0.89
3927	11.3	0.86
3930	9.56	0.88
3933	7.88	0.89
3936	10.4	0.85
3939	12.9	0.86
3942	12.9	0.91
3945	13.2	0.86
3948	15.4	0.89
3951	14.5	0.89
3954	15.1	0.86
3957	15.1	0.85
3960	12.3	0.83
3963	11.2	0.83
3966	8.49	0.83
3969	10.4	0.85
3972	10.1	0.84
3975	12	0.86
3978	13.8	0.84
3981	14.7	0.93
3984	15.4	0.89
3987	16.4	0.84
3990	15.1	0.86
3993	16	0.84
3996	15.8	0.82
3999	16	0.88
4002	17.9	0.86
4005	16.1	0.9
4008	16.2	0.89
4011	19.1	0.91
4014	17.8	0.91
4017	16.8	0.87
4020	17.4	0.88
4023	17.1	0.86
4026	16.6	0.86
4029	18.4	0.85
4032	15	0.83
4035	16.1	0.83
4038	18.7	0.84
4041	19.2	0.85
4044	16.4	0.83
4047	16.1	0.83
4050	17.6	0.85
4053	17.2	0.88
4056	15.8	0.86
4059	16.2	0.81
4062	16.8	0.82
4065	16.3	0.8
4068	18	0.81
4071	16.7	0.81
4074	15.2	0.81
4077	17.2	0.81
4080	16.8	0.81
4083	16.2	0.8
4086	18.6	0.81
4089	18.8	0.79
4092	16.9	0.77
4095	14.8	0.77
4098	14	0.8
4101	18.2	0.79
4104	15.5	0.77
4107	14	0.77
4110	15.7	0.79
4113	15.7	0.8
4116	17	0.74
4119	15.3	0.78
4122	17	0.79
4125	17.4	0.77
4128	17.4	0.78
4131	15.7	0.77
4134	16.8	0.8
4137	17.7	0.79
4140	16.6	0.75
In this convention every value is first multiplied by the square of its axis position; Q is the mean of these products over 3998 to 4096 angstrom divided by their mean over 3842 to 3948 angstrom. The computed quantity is 1.45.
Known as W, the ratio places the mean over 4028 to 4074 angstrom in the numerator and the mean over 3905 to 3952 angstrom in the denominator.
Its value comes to 1.32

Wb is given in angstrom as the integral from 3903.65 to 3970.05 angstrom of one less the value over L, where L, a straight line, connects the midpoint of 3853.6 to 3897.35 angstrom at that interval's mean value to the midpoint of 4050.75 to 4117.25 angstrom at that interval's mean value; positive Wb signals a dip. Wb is 5.1 angstrom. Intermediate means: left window 12.6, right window 16.4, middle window 12.7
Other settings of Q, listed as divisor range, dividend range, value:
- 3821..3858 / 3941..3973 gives 1.20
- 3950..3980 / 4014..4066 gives 1.43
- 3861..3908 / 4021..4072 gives 1.46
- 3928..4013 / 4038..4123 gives 1.27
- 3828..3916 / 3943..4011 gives 1.22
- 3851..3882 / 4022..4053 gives 1.43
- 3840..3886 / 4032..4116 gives 1.46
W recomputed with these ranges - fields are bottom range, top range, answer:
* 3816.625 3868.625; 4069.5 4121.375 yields 1.39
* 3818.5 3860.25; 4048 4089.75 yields 1.49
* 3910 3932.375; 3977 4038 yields 1.28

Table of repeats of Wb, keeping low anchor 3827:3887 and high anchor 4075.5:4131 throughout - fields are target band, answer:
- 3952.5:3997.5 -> 2.11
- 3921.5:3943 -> 3.35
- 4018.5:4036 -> -2.01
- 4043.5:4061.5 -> -1.22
